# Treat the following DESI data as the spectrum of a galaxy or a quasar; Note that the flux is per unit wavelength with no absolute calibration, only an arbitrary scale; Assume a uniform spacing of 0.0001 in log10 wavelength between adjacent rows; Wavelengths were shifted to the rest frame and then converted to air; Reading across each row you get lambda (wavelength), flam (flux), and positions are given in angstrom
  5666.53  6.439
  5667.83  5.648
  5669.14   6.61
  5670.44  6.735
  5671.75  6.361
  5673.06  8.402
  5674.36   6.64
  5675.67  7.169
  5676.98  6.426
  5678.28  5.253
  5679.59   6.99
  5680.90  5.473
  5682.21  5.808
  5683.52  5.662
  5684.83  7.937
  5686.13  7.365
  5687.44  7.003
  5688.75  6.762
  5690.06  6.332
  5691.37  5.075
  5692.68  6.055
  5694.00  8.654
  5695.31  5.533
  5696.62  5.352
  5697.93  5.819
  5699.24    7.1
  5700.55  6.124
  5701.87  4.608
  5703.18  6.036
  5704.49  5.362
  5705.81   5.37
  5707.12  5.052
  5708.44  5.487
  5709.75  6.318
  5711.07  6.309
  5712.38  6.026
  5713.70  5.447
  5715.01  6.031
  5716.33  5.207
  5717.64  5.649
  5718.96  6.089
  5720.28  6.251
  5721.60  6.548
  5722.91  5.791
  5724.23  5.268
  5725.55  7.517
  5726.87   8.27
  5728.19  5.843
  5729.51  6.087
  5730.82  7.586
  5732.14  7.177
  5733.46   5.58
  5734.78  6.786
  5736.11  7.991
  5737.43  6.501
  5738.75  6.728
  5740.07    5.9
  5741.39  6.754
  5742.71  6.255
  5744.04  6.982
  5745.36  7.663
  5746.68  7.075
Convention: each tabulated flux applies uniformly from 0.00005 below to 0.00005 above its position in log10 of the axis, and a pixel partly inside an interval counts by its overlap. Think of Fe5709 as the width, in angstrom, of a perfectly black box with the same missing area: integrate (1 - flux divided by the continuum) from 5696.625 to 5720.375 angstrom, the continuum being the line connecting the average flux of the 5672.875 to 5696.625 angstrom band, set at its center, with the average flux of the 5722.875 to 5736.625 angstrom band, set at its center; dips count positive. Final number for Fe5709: 3.1 angstrom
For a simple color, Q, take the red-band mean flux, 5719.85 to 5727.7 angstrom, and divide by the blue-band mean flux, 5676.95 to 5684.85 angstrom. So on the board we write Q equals 1.1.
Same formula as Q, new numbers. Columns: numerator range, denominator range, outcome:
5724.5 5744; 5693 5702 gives 1.08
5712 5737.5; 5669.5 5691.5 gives 0.97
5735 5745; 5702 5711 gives 1.21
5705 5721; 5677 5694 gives 0.90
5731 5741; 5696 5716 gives 1.17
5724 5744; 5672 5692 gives 1.03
